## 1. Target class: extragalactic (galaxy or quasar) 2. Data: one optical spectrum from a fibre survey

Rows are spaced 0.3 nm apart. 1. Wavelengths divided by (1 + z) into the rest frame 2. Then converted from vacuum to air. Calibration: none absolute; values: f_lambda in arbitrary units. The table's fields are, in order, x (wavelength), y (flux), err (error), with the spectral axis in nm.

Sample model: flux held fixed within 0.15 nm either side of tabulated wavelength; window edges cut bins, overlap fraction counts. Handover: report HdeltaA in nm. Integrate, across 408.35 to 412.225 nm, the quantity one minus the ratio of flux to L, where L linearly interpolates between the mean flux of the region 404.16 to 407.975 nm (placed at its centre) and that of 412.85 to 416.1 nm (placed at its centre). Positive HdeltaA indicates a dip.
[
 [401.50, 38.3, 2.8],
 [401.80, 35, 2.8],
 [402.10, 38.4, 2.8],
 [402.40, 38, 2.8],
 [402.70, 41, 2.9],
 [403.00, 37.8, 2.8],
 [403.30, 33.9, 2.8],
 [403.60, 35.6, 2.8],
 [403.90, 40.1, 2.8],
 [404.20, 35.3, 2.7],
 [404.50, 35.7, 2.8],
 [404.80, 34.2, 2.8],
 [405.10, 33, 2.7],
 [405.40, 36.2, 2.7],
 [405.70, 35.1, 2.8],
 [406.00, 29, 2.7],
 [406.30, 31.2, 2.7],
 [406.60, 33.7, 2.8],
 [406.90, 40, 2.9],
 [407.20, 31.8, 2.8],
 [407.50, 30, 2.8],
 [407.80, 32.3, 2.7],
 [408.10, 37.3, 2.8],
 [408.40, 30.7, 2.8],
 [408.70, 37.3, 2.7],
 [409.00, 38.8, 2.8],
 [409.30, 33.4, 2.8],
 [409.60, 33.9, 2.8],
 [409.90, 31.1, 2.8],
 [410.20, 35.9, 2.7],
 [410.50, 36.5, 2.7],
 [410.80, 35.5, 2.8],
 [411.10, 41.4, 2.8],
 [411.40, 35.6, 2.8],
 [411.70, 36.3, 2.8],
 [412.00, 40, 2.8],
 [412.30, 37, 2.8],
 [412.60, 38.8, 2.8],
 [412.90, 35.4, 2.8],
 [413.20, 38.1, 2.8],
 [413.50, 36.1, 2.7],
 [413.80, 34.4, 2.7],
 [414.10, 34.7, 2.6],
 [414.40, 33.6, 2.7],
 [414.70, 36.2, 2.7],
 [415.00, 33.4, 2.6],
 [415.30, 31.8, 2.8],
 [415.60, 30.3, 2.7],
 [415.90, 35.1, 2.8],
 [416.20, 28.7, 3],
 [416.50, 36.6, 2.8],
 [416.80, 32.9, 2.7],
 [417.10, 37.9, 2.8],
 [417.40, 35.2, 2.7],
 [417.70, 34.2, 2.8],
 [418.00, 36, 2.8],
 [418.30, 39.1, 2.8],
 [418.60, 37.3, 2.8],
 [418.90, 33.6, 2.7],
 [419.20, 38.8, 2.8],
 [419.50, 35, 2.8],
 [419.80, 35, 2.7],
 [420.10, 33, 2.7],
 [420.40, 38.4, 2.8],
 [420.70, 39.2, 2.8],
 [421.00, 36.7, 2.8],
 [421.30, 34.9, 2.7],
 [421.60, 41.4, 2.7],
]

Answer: -0.23 nm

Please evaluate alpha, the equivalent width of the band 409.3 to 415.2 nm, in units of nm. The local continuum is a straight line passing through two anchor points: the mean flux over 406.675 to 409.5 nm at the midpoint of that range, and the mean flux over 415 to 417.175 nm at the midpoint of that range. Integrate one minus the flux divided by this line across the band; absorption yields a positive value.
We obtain -0.36 nm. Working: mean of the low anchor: 34.6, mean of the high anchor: 33.2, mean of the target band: 35.9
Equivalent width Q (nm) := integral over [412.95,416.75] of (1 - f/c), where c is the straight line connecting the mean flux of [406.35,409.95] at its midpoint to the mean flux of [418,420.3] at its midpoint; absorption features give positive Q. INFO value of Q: 0.13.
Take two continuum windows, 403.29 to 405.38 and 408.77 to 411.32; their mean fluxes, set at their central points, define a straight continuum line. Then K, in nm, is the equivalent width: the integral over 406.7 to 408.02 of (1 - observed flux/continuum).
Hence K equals 0.07 nm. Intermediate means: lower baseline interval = 35.6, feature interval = 33.7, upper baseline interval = 35.9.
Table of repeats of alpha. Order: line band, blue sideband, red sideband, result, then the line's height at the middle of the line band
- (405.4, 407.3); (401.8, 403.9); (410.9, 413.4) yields 0.19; 37.6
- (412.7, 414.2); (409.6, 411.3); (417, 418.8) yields 0.01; 36.1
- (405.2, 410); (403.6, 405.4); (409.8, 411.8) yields 0.27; 35.9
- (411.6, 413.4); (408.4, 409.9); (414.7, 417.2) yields -0.18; 34.1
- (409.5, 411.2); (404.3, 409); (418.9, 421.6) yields -0.04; 34.7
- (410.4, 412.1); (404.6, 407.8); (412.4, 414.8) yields -0.12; 35.1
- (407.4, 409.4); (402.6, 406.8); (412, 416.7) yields 0.04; 35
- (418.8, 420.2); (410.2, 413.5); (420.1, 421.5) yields 0.07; 37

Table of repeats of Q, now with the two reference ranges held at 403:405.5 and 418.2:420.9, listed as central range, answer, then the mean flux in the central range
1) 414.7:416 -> 0.119 nm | 33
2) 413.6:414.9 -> 0.054 nm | 34.7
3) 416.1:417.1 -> 0.073 nm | 33.7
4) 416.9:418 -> 0.023 nm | 35.7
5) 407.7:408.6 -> 0.054 nm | 33.7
